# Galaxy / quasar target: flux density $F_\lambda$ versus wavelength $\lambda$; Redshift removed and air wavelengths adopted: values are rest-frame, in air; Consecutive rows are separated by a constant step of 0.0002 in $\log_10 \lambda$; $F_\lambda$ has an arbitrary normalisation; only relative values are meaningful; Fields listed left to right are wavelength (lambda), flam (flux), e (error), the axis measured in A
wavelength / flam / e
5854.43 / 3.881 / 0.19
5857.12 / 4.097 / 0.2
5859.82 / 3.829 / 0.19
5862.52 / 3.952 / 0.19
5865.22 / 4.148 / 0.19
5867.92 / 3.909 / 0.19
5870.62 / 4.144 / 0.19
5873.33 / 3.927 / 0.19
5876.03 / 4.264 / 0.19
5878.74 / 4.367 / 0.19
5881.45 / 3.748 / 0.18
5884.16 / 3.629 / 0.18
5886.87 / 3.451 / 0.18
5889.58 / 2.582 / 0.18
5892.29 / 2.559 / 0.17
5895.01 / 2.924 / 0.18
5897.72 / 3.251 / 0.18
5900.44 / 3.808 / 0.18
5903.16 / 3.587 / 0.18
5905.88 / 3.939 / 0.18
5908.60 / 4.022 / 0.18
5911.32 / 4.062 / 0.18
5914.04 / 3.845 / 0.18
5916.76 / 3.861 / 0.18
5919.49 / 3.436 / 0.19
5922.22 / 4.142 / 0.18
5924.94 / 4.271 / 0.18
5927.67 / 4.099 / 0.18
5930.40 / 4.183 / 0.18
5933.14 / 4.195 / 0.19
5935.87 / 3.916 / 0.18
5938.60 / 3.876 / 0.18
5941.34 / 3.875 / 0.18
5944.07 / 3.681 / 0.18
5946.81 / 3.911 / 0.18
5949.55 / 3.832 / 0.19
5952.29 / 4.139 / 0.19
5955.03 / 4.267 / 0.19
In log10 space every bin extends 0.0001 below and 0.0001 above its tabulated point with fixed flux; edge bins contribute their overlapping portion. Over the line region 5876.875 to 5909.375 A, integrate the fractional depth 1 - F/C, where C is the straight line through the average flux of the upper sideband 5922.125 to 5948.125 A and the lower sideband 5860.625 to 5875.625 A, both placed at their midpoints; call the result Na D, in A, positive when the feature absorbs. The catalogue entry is 4.3 A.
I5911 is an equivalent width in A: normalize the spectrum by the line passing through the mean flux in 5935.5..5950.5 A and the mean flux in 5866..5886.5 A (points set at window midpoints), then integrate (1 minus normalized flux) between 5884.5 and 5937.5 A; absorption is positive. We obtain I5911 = 2.9 A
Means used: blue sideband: 3.98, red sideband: 3.85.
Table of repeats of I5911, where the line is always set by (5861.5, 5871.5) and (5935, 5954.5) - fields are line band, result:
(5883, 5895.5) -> 3.04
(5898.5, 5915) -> 0.47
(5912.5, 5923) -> 0.38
